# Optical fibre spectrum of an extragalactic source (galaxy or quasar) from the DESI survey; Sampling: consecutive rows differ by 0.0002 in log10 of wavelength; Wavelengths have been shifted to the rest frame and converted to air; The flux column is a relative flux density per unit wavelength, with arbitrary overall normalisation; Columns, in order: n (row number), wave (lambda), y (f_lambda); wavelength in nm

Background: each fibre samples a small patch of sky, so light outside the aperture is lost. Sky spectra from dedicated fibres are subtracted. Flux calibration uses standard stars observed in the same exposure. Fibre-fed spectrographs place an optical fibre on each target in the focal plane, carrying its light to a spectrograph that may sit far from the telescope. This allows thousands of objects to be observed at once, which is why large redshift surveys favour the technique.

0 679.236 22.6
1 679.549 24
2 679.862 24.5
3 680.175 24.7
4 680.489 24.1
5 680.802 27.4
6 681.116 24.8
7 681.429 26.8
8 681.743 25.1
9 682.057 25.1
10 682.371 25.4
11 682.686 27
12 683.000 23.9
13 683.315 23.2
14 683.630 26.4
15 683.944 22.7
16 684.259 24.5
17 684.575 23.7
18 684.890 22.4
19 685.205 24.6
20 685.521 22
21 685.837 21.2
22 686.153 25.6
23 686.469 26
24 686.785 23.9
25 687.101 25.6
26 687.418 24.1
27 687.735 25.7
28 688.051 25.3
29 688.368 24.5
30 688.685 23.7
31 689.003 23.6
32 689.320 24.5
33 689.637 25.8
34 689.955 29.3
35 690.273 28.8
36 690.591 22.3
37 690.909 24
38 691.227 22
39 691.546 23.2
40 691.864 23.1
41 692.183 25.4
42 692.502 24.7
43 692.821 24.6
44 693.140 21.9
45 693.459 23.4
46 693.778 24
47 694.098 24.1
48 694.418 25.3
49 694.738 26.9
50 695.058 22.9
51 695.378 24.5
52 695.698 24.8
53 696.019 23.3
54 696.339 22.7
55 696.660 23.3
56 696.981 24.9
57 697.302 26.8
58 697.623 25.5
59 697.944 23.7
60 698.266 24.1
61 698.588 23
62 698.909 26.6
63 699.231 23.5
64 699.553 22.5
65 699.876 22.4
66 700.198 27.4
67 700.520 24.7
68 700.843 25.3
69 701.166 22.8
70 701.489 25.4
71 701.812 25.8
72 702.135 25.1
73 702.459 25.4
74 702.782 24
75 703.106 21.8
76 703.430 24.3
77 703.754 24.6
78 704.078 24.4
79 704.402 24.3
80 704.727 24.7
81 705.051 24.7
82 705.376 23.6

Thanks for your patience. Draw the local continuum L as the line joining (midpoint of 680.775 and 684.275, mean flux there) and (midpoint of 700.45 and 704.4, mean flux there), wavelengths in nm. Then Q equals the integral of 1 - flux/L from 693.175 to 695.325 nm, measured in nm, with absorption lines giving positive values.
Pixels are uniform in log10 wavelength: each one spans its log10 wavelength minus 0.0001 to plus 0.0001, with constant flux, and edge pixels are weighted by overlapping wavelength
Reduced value 0.04 nm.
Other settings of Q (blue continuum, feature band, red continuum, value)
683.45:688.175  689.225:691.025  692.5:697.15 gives -0.13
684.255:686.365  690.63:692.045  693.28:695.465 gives 0.06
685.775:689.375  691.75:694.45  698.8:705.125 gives 0.06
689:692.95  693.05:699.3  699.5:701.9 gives 0.09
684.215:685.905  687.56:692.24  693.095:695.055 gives -0.20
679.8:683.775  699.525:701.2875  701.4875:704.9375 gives 0.02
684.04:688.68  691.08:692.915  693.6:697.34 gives 0.04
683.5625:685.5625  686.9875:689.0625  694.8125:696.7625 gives -0.08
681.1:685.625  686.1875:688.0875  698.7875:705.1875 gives -0.05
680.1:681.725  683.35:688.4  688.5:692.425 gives 0.17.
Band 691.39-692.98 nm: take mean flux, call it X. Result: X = 24.2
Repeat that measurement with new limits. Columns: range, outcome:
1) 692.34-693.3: 23.7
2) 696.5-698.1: 24.9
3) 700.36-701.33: 24.3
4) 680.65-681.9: 26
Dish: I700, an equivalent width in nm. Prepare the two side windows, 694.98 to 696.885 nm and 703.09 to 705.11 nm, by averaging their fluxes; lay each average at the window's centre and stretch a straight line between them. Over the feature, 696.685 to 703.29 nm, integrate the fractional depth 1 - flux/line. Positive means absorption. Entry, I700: -0.15 nm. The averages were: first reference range 23.7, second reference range 24.3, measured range 24.5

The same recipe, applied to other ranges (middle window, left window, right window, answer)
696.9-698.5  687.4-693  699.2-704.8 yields -0.03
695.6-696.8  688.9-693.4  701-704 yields 0.05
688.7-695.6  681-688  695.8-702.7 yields 0.01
